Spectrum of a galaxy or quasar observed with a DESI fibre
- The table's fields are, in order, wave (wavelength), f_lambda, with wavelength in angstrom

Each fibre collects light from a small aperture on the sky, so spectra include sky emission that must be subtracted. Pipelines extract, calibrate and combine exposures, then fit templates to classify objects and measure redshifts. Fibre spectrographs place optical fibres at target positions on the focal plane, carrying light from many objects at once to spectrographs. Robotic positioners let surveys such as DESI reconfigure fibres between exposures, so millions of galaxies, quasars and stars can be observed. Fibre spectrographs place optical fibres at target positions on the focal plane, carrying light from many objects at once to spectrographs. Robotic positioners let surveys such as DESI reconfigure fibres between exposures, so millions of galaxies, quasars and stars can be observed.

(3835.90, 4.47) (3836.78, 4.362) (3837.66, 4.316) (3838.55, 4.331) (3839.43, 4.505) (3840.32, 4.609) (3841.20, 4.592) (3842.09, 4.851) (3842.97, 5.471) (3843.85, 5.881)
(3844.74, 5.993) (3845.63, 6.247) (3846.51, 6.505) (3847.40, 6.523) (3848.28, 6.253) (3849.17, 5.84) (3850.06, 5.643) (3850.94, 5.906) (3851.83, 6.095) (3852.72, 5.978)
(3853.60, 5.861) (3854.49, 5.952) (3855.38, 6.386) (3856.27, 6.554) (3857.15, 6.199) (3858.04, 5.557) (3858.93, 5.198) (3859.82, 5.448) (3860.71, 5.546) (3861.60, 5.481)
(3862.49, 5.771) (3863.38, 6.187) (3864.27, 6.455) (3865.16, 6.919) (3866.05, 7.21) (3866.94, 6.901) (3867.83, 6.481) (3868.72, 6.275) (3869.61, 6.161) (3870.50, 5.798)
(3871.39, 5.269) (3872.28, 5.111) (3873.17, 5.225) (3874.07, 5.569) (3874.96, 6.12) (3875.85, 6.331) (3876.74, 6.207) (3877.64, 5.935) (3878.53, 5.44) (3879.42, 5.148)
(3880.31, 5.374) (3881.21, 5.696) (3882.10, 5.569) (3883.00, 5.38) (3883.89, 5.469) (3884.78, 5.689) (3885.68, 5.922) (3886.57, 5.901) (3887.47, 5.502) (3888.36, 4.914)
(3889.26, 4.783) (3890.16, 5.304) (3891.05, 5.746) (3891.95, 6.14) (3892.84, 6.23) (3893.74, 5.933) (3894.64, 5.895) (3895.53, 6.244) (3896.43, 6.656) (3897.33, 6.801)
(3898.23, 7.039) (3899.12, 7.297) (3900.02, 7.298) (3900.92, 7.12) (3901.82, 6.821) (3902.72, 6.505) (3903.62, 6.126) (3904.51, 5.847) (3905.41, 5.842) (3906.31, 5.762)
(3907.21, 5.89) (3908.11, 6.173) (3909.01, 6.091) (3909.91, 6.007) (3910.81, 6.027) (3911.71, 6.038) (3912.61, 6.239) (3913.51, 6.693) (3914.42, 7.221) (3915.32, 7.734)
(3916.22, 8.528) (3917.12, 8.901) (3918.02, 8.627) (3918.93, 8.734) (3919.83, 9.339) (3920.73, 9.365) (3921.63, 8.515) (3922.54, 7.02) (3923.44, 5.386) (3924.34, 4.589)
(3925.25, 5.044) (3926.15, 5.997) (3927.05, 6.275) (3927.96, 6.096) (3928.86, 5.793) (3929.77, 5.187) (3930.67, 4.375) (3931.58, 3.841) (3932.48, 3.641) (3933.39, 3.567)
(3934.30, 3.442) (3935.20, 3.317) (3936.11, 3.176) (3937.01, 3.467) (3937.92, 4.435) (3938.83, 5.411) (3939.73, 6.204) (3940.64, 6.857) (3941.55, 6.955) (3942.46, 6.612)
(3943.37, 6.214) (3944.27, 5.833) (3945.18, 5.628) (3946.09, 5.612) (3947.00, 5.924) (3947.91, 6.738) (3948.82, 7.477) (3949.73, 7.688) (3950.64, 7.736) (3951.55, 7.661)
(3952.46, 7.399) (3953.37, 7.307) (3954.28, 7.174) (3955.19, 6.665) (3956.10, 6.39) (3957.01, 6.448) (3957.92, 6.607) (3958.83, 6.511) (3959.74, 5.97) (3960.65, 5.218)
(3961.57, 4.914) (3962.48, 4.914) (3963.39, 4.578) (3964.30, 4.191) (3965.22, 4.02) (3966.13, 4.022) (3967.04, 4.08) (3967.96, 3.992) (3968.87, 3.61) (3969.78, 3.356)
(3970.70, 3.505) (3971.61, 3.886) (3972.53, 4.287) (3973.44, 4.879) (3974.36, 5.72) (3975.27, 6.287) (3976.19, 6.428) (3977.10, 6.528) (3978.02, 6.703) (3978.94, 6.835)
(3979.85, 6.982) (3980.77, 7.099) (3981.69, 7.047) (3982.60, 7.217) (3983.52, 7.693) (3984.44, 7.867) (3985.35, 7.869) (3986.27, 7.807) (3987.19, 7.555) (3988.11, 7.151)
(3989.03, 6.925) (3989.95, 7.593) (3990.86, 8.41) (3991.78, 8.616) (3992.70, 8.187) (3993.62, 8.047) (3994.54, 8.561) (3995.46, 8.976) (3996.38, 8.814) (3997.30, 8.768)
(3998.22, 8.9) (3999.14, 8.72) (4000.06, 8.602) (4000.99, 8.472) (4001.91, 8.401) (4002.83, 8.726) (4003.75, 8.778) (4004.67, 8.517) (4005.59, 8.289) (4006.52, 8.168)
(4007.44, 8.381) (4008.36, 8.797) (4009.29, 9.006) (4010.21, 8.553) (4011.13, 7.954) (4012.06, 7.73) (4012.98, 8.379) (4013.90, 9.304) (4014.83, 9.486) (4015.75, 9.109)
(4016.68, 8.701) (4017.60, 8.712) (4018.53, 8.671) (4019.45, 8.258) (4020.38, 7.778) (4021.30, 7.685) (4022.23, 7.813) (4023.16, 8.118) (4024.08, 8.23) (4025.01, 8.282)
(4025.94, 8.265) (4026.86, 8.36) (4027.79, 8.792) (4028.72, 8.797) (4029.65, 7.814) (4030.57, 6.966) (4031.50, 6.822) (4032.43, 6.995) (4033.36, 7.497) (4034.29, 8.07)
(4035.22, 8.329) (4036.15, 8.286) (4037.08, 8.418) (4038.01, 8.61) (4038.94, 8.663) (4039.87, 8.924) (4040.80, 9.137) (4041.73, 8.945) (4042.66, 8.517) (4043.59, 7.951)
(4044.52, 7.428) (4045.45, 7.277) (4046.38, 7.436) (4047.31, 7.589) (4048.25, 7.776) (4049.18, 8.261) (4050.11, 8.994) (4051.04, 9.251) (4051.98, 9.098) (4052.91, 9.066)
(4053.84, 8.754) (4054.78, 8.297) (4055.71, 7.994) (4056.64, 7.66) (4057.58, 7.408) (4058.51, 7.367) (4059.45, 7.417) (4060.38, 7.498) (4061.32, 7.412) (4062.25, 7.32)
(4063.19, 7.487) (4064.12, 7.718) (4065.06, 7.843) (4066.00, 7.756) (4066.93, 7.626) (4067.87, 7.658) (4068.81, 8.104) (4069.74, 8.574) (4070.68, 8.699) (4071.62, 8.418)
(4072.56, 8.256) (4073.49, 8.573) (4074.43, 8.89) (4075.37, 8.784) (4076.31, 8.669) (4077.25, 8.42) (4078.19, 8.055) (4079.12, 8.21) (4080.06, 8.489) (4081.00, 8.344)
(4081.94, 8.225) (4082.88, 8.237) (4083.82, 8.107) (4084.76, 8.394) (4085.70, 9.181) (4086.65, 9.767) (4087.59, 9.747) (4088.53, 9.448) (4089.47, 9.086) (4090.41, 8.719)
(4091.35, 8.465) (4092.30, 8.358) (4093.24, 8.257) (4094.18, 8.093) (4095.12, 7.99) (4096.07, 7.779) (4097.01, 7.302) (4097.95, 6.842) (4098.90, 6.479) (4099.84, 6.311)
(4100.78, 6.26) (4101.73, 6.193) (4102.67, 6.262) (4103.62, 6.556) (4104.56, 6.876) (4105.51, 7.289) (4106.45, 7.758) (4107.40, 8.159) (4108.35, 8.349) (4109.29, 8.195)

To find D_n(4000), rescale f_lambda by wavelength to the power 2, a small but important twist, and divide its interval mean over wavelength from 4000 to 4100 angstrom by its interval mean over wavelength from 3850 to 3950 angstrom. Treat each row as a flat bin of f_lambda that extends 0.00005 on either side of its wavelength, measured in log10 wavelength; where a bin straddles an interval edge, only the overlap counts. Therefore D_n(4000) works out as 1.47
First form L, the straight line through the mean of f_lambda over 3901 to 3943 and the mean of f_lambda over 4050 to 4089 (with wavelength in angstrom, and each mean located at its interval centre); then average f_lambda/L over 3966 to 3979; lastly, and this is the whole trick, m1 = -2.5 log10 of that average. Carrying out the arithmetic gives 0.364 mag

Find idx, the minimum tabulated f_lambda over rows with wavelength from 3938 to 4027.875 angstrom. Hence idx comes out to 3.356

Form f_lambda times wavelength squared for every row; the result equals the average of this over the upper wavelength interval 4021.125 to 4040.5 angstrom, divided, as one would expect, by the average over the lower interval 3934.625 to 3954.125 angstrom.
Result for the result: 1.39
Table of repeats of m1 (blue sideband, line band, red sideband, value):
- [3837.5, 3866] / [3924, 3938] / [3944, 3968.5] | 0.29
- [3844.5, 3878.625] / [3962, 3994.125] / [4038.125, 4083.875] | 0.19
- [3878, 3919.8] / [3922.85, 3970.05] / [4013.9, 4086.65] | 0.26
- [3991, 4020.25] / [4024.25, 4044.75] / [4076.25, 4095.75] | 0.05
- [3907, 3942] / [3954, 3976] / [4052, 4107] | 0.28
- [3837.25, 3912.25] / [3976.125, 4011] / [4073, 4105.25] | -0.13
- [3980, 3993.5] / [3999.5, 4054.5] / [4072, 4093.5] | -0.04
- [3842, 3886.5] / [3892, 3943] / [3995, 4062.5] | 0.08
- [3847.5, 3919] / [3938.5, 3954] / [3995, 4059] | 0.07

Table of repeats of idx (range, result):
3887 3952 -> 3.176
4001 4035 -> 6.822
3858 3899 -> 4.783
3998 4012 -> 7.954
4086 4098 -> 6.842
